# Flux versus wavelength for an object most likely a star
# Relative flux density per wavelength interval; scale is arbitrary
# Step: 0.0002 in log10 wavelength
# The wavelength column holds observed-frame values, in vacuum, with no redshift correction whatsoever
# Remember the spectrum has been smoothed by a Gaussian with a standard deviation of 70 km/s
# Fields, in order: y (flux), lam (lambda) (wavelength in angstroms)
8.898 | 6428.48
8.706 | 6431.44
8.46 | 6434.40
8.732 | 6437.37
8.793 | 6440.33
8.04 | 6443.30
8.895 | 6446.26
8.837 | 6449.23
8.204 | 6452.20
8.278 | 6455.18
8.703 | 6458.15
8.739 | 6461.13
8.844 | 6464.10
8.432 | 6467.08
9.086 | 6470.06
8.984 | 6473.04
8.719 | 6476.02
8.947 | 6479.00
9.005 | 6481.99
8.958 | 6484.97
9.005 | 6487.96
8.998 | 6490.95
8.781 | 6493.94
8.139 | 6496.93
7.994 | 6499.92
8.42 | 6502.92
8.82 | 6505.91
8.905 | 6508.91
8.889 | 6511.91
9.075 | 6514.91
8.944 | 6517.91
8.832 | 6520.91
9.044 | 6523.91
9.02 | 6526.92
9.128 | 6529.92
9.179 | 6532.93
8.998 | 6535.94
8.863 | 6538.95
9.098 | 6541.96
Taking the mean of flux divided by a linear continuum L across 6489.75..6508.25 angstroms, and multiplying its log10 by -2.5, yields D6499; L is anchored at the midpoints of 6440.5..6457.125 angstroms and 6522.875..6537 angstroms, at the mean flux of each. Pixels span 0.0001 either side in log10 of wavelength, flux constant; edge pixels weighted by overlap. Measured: 0.039 mag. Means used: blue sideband 8.48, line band 8.53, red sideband 9.08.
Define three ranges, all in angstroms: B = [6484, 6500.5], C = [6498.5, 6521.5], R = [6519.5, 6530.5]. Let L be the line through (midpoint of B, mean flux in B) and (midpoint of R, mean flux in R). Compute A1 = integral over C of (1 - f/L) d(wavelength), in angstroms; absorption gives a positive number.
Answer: 0.31 angstroms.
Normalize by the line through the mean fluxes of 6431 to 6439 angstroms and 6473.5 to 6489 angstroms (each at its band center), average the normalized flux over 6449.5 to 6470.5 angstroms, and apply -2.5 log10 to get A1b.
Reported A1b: 0.02 mag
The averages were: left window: 8.63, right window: 8.93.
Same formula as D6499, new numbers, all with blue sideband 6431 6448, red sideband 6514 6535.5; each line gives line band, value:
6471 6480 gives -0.01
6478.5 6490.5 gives -0.02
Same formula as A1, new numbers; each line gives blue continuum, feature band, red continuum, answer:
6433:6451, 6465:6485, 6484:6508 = -0.6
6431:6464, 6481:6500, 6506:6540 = 0.2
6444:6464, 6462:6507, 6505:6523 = 0.1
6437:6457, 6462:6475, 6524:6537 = -0.2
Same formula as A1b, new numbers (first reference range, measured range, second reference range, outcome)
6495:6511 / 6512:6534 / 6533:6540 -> -0.03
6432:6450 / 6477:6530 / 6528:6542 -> 0.01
